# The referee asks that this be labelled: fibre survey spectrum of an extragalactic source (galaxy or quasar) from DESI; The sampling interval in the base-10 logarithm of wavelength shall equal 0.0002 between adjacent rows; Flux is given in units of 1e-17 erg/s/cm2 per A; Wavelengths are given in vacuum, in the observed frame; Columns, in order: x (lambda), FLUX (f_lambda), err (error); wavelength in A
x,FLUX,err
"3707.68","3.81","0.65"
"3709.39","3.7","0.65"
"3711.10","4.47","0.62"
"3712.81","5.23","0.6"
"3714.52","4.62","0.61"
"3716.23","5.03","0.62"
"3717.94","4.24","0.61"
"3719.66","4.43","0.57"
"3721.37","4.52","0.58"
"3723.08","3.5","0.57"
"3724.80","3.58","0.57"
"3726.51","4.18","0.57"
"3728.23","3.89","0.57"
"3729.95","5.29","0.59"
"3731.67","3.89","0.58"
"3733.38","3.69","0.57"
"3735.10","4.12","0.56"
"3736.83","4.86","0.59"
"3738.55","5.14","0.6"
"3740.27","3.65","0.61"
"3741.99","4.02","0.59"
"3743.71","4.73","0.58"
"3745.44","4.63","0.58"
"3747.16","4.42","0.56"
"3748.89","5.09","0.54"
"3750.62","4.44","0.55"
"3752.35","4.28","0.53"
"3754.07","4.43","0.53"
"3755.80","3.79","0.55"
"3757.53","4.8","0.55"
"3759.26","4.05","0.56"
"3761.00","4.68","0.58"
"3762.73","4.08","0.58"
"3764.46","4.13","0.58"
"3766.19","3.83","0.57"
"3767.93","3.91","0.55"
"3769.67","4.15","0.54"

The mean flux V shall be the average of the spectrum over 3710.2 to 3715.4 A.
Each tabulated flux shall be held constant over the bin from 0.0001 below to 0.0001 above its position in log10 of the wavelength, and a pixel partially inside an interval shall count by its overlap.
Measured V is 4.76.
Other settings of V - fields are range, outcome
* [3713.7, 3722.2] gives 4.57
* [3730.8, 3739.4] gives 4.34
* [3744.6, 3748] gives 4.53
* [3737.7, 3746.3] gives 4.44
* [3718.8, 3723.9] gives 4.16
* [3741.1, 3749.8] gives 4.57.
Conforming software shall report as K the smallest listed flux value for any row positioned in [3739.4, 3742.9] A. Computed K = 3.65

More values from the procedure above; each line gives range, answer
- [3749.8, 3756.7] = 3.79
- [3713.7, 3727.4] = 3.5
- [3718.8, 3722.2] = 4.43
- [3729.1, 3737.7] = 3.69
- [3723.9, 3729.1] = 3.58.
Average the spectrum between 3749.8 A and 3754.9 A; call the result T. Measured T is 4.39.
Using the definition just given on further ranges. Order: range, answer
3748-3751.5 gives 4.75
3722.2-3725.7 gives 3.56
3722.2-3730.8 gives 4.09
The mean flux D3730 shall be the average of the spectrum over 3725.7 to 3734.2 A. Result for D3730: 4.19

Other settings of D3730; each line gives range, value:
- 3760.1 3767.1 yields 4.18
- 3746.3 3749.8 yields 4.75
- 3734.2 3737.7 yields 4.47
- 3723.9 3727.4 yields 3.87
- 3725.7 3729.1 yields 4.03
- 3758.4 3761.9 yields 4.36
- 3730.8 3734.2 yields 3.8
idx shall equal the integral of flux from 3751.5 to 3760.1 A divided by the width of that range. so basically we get 4.27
